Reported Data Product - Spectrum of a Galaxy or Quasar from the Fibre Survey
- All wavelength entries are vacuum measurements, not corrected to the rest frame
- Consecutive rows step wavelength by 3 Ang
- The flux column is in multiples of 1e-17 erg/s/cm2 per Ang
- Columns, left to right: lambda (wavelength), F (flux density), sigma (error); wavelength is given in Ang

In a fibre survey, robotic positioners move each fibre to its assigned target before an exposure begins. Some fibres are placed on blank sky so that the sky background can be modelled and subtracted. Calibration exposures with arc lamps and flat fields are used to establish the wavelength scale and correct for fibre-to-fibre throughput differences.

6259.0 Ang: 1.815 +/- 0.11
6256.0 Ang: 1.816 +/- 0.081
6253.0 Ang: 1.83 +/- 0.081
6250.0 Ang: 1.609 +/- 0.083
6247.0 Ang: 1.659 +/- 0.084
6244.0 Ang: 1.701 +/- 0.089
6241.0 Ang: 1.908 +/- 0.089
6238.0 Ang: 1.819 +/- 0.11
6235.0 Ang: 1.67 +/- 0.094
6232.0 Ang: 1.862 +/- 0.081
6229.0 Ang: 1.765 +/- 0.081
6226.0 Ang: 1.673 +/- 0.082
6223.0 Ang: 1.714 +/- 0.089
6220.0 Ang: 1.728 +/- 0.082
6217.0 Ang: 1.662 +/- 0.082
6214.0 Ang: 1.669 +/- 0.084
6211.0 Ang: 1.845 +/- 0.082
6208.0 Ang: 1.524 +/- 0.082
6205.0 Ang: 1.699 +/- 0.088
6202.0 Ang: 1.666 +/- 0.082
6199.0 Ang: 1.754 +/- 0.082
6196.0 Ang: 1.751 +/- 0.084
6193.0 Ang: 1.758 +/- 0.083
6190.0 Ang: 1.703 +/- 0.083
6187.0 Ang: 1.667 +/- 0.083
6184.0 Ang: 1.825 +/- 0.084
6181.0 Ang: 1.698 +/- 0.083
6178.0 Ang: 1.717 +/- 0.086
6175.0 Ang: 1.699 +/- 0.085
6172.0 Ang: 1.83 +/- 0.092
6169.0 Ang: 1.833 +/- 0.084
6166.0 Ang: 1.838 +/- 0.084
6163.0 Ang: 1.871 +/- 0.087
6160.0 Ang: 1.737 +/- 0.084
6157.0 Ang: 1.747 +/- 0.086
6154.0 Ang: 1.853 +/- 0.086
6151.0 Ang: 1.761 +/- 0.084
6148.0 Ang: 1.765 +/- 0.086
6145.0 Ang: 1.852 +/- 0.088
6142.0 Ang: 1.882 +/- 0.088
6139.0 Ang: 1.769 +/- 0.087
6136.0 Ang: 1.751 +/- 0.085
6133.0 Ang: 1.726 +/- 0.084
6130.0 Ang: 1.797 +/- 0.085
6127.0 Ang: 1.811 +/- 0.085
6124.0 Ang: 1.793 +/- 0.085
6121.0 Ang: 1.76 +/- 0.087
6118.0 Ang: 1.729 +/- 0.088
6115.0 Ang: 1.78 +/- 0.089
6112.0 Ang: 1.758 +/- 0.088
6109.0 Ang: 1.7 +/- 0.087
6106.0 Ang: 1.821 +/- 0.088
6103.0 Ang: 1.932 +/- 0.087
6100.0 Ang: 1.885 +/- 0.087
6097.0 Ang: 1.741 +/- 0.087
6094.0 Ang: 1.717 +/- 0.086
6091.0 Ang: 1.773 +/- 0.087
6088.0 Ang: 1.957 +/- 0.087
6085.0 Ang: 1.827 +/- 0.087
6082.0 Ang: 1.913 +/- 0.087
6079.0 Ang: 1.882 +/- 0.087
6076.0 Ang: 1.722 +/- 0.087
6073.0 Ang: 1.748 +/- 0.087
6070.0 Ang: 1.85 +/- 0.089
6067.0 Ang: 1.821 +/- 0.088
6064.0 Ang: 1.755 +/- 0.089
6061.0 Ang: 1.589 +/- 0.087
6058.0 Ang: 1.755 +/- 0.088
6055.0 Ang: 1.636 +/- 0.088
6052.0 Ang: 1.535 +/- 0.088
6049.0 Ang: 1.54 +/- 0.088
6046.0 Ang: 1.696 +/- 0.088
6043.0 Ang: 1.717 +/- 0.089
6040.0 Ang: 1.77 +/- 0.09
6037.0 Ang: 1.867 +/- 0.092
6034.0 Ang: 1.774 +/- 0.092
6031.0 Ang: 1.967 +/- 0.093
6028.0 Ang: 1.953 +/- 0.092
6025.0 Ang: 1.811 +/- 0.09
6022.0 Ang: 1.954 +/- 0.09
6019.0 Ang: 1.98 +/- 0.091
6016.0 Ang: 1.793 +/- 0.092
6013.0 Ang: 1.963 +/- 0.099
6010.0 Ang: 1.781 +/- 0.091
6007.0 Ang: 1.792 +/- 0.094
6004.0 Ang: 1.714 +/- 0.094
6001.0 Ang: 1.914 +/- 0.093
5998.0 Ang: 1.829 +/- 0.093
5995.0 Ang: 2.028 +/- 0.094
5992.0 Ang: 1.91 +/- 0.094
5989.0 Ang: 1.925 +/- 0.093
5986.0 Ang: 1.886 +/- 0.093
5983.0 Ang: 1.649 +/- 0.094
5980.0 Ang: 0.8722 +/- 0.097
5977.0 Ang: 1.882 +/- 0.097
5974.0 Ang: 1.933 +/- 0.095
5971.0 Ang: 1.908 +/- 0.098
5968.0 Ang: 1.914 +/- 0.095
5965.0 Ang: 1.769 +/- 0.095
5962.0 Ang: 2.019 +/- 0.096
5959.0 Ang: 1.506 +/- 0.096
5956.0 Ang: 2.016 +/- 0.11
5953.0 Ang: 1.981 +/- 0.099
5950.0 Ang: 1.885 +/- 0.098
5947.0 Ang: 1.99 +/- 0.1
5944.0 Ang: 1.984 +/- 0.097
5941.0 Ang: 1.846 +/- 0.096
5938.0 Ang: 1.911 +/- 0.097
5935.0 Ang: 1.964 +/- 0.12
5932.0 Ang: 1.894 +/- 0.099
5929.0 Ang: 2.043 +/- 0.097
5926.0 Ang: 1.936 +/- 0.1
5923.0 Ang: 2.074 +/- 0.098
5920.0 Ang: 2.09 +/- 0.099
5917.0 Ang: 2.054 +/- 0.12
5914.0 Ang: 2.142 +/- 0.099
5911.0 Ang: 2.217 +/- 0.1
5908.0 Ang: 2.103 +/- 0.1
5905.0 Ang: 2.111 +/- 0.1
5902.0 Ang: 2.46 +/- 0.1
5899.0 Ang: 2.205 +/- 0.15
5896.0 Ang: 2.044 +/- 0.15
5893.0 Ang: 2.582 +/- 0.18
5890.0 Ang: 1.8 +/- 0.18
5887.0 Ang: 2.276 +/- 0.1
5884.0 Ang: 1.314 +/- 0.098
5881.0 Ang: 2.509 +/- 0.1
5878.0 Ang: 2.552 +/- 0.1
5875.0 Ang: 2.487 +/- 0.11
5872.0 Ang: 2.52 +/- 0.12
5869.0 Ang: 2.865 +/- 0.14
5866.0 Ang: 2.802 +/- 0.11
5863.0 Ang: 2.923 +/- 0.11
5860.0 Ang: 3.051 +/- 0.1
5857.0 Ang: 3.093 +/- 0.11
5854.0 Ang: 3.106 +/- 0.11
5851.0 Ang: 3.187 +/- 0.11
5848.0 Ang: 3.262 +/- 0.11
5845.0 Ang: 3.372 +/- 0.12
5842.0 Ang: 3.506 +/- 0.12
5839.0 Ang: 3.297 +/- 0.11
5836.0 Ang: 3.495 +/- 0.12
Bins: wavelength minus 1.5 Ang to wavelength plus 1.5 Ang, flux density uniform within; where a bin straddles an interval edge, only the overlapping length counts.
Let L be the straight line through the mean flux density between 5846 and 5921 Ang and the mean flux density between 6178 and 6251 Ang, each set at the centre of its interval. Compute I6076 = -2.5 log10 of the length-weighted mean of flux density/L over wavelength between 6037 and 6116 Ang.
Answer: 0.16 mag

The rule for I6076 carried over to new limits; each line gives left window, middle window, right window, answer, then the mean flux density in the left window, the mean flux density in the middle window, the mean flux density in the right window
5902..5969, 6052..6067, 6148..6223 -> 0.11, 1.99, 1.68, 1.74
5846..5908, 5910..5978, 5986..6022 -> 0.13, 2.55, 1.95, 1.88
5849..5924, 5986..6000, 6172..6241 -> 0.15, 2.43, 1.92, 1.73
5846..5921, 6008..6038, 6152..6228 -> 0.14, 2.48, 1.88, 1.74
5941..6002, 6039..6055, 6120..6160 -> 0.11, 1.84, 1.65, 1.79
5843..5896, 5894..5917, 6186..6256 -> 0.18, 2.68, 2.18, 1.73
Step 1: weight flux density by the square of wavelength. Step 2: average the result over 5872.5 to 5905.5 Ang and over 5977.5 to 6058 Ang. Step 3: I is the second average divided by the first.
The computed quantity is 0.8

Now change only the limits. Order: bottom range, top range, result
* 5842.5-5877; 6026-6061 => 0.62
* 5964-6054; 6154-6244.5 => 1.03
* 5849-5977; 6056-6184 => 0.87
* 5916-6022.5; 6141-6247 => 1.01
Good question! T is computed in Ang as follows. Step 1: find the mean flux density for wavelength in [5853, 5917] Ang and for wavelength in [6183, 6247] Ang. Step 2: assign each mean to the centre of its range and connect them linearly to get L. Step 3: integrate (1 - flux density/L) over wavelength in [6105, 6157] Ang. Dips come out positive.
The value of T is 3.37 Ang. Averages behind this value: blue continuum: 2.42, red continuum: 1.73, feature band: 1.78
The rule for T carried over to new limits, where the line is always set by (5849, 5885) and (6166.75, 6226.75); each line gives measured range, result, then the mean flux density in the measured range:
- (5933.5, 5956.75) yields 5.08 Ang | 1.94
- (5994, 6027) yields 6.08 Ang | 1.87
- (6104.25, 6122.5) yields 2.00 Ang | 1.76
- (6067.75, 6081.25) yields 1.85 Ang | 1.81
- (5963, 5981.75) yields 5.36 Ang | 1.72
